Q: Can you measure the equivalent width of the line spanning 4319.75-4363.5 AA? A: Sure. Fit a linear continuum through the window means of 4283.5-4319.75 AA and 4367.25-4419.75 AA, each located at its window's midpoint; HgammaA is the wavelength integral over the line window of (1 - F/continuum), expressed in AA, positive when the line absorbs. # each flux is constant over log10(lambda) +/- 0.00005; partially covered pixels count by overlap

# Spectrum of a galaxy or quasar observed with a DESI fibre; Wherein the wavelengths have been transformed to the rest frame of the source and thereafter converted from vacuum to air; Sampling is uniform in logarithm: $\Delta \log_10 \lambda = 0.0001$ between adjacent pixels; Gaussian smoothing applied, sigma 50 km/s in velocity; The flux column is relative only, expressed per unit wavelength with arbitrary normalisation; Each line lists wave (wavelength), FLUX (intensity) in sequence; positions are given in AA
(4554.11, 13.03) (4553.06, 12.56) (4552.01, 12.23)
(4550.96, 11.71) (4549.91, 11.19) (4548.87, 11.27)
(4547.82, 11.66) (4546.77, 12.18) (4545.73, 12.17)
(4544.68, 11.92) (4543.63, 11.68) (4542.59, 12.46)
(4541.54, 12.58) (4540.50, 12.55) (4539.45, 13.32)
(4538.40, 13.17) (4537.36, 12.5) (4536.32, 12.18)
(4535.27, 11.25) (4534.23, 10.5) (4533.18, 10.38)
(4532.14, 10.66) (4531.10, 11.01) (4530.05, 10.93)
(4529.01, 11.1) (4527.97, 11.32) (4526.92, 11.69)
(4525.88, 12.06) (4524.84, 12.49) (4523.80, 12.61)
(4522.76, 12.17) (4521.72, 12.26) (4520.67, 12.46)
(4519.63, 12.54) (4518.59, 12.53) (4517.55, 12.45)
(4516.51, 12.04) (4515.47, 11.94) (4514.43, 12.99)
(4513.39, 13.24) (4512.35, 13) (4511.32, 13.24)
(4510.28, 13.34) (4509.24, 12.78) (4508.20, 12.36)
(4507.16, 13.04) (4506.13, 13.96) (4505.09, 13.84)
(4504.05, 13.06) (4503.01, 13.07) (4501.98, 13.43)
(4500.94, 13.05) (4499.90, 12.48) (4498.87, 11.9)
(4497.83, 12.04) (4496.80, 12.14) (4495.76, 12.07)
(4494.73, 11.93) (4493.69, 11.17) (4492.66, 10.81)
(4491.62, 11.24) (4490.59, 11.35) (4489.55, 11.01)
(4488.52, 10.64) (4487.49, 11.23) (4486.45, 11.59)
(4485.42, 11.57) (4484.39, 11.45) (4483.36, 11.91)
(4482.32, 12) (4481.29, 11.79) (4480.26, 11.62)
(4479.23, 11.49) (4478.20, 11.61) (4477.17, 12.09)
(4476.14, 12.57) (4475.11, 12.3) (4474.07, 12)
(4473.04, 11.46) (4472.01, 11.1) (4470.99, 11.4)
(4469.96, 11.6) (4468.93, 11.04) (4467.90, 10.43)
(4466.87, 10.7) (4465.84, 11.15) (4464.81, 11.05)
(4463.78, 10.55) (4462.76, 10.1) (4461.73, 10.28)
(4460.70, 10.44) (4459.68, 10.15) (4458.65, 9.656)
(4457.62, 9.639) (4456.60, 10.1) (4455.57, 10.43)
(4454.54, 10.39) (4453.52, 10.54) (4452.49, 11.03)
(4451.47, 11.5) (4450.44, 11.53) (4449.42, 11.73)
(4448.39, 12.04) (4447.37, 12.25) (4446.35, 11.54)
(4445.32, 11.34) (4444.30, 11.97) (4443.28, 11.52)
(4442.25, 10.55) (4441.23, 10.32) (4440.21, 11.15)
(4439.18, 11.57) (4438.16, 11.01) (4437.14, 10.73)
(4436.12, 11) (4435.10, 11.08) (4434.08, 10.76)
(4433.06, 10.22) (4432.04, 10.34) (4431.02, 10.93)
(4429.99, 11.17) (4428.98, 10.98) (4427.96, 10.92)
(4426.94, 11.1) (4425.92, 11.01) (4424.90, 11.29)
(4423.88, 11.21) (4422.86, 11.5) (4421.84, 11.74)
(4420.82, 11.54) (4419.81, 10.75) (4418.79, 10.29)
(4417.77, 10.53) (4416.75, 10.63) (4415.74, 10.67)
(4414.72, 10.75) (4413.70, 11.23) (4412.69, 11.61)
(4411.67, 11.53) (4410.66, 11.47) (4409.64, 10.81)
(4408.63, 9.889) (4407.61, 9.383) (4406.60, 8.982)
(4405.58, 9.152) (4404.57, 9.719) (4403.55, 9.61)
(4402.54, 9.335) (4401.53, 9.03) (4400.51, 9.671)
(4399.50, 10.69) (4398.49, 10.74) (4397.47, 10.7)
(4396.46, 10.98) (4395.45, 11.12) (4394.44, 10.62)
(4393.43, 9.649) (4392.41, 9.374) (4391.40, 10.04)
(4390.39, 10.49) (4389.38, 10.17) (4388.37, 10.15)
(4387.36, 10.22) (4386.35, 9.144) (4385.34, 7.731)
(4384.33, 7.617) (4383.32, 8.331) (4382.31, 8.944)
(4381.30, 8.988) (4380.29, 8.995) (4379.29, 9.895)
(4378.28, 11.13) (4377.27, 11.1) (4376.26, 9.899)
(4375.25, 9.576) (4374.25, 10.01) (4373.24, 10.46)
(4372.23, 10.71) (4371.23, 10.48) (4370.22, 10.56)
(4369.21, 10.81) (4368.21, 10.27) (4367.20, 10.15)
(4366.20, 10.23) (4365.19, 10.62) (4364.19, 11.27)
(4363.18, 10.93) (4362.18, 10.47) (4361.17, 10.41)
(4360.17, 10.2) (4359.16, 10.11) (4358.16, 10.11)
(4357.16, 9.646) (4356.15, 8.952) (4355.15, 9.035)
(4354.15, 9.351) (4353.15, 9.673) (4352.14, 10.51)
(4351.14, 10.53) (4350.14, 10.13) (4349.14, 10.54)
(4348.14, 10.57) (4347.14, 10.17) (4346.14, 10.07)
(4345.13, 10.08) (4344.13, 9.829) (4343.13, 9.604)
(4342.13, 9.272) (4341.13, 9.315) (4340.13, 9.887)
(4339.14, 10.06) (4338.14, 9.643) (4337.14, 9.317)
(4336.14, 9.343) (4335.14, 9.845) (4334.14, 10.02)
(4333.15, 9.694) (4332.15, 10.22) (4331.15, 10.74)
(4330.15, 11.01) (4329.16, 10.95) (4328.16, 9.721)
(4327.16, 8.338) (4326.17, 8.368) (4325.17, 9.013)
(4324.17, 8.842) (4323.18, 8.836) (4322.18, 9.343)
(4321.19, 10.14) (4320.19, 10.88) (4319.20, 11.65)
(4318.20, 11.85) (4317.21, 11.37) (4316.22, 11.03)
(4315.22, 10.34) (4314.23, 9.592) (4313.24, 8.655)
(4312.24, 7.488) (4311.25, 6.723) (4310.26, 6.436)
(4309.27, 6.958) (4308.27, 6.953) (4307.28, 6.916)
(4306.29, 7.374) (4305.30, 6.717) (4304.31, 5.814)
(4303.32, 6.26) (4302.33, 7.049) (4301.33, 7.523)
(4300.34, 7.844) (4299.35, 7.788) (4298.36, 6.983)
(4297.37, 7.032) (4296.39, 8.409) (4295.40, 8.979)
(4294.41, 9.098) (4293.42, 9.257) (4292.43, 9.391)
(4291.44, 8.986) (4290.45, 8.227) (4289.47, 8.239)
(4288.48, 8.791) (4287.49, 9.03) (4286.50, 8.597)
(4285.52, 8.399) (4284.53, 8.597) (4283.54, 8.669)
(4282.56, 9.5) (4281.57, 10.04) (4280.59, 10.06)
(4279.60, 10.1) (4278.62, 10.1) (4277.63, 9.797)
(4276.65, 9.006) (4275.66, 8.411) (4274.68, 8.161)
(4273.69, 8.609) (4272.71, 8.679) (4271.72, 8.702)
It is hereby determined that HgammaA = -3.6 AA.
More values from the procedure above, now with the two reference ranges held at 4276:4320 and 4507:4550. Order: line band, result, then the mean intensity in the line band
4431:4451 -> -0.7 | 11.2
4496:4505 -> -0.8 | 12.7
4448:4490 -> 0.3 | 11.1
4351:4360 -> -0.3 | 9.75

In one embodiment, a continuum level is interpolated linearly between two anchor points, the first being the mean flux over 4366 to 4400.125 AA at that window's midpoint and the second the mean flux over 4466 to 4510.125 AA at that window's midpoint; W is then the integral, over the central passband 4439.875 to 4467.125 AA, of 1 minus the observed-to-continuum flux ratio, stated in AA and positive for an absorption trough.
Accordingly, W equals 1.0 AA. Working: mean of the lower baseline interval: 10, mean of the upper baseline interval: 11.9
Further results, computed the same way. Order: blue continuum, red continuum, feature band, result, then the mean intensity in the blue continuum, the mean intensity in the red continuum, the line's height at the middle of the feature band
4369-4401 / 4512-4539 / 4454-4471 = 0.9 AA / 9.96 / 12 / 11.1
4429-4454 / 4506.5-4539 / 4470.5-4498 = 0.2 AA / 11.2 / 12.1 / 11.7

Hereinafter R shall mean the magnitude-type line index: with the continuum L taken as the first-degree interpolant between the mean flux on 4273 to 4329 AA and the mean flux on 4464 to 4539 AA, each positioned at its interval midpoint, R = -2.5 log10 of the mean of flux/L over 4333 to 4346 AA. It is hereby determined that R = -0.04 mag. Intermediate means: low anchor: 8.7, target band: 9.7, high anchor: 11.9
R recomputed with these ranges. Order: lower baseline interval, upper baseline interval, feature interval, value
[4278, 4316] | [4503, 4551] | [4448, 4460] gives 0.025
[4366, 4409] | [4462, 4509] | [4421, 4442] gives -0.027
